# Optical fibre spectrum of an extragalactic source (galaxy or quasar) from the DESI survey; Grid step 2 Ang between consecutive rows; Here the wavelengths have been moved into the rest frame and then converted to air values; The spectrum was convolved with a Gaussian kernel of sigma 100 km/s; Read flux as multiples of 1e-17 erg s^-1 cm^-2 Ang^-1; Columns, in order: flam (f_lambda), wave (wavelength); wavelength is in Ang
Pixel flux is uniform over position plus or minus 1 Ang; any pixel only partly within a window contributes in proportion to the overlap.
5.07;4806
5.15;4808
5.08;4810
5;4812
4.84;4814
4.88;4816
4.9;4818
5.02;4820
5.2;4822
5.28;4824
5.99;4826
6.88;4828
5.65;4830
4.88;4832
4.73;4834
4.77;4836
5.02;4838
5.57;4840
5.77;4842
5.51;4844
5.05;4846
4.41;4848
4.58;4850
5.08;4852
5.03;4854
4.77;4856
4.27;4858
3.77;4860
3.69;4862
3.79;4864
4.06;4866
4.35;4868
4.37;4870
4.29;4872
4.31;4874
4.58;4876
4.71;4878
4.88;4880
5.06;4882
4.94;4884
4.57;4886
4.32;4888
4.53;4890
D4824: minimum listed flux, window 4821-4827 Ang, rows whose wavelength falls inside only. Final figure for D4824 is 5.2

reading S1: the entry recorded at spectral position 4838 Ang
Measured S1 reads 5.02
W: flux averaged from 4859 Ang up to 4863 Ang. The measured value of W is 3.73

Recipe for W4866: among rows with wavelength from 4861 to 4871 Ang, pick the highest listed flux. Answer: 4.37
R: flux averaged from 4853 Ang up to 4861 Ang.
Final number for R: 4.46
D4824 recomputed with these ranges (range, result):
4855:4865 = 3.69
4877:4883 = 4.71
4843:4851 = 4.41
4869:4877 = 4.29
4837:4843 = 5.02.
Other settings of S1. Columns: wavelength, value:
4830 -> 5.65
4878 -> 4.71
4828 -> 6.88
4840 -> 5.57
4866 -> 4.06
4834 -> 4.73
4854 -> 5.03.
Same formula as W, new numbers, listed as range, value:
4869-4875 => 4.32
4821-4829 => 5.84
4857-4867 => 3.92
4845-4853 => 4.78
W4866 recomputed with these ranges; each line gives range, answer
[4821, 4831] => 6.88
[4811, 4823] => 5.2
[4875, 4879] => 4.71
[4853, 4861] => 5.03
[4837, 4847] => 5.77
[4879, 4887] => 5.06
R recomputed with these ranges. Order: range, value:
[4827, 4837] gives 5.38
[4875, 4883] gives 4.81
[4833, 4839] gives 4.84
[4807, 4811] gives 5.12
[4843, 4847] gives 5.28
